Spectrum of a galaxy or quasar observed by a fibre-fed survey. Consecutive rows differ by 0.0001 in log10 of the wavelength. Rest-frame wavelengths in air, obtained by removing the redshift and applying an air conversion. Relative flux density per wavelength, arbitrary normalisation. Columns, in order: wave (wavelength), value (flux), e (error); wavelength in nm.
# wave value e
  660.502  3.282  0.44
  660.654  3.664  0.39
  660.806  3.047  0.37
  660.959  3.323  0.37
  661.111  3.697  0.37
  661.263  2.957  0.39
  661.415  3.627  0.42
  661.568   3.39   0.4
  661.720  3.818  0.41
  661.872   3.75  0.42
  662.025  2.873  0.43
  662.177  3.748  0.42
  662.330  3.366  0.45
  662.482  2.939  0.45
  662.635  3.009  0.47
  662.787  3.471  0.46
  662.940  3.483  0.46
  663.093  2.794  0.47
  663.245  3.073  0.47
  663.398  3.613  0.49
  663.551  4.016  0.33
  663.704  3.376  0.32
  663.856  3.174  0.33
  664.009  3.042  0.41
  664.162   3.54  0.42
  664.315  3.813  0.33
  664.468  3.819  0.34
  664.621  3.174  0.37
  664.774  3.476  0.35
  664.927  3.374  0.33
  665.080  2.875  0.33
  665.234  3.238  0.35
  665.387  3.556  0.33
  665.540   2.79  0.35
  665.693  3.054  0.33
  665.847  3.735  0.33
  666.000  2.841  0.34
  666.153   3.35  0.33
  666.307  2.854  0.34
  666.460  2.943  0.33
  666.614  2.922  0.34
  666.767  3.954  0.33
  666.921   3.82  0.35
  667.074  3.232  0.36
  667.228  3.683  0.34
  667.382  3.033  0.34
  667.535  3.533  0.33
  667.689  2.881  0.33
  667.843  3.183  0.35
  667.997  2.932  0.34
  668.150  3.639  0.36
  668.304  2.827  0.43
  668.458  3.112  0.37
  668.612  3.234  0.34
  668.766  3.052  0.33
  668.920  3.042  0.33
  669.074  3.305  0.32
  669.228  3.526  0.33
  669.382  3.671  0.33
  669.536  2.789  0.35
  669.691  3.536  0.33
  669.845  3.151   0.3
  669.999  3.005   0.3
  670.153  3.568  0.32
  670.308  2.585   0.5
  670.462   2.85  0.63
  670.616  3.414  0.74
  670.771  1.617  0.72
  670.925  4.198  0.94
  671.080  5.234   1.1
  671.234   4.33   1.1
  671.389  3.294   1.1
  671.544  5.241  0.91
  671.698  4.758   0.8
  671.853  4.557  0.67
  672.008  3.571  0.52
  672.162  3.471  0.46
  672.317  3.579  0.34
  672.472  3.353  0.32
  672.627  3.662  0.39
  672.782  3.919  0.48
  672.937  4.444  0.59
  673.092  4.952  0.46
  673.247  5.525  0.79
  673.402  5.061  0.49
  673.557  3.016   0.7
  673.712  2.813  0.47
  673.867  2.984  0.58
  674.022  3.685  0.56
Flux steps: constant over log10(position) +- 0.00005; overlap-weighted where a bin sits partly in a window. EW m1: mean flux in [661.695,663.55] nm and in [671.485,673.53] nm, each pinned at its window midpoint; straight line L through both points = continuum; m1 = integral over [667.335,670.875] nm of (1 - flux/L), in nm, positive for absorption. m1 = 0.746 nm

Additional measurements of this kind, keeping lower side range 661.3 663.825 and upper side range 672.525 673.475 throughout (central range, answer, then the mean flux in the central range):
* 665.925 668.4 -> 0.43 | 3.23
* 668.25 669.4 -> 0.25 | 3.21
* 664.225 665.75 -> 0.14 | 3.32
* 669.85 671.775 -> 0.30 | 3.66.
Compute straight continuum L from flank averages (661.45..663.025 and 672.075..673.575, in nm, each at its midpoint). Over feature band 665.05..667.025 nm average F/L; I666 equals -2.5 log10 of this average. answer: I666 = 0.134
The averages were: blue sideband 3.39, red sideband 4.14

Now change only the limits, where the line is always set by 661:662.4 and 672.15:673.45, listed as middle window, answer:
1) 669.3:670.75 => 0.28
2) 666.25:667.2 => 0.15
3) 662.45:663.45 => 0.11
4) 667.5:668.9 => 0.24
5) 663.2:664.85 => 0.05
